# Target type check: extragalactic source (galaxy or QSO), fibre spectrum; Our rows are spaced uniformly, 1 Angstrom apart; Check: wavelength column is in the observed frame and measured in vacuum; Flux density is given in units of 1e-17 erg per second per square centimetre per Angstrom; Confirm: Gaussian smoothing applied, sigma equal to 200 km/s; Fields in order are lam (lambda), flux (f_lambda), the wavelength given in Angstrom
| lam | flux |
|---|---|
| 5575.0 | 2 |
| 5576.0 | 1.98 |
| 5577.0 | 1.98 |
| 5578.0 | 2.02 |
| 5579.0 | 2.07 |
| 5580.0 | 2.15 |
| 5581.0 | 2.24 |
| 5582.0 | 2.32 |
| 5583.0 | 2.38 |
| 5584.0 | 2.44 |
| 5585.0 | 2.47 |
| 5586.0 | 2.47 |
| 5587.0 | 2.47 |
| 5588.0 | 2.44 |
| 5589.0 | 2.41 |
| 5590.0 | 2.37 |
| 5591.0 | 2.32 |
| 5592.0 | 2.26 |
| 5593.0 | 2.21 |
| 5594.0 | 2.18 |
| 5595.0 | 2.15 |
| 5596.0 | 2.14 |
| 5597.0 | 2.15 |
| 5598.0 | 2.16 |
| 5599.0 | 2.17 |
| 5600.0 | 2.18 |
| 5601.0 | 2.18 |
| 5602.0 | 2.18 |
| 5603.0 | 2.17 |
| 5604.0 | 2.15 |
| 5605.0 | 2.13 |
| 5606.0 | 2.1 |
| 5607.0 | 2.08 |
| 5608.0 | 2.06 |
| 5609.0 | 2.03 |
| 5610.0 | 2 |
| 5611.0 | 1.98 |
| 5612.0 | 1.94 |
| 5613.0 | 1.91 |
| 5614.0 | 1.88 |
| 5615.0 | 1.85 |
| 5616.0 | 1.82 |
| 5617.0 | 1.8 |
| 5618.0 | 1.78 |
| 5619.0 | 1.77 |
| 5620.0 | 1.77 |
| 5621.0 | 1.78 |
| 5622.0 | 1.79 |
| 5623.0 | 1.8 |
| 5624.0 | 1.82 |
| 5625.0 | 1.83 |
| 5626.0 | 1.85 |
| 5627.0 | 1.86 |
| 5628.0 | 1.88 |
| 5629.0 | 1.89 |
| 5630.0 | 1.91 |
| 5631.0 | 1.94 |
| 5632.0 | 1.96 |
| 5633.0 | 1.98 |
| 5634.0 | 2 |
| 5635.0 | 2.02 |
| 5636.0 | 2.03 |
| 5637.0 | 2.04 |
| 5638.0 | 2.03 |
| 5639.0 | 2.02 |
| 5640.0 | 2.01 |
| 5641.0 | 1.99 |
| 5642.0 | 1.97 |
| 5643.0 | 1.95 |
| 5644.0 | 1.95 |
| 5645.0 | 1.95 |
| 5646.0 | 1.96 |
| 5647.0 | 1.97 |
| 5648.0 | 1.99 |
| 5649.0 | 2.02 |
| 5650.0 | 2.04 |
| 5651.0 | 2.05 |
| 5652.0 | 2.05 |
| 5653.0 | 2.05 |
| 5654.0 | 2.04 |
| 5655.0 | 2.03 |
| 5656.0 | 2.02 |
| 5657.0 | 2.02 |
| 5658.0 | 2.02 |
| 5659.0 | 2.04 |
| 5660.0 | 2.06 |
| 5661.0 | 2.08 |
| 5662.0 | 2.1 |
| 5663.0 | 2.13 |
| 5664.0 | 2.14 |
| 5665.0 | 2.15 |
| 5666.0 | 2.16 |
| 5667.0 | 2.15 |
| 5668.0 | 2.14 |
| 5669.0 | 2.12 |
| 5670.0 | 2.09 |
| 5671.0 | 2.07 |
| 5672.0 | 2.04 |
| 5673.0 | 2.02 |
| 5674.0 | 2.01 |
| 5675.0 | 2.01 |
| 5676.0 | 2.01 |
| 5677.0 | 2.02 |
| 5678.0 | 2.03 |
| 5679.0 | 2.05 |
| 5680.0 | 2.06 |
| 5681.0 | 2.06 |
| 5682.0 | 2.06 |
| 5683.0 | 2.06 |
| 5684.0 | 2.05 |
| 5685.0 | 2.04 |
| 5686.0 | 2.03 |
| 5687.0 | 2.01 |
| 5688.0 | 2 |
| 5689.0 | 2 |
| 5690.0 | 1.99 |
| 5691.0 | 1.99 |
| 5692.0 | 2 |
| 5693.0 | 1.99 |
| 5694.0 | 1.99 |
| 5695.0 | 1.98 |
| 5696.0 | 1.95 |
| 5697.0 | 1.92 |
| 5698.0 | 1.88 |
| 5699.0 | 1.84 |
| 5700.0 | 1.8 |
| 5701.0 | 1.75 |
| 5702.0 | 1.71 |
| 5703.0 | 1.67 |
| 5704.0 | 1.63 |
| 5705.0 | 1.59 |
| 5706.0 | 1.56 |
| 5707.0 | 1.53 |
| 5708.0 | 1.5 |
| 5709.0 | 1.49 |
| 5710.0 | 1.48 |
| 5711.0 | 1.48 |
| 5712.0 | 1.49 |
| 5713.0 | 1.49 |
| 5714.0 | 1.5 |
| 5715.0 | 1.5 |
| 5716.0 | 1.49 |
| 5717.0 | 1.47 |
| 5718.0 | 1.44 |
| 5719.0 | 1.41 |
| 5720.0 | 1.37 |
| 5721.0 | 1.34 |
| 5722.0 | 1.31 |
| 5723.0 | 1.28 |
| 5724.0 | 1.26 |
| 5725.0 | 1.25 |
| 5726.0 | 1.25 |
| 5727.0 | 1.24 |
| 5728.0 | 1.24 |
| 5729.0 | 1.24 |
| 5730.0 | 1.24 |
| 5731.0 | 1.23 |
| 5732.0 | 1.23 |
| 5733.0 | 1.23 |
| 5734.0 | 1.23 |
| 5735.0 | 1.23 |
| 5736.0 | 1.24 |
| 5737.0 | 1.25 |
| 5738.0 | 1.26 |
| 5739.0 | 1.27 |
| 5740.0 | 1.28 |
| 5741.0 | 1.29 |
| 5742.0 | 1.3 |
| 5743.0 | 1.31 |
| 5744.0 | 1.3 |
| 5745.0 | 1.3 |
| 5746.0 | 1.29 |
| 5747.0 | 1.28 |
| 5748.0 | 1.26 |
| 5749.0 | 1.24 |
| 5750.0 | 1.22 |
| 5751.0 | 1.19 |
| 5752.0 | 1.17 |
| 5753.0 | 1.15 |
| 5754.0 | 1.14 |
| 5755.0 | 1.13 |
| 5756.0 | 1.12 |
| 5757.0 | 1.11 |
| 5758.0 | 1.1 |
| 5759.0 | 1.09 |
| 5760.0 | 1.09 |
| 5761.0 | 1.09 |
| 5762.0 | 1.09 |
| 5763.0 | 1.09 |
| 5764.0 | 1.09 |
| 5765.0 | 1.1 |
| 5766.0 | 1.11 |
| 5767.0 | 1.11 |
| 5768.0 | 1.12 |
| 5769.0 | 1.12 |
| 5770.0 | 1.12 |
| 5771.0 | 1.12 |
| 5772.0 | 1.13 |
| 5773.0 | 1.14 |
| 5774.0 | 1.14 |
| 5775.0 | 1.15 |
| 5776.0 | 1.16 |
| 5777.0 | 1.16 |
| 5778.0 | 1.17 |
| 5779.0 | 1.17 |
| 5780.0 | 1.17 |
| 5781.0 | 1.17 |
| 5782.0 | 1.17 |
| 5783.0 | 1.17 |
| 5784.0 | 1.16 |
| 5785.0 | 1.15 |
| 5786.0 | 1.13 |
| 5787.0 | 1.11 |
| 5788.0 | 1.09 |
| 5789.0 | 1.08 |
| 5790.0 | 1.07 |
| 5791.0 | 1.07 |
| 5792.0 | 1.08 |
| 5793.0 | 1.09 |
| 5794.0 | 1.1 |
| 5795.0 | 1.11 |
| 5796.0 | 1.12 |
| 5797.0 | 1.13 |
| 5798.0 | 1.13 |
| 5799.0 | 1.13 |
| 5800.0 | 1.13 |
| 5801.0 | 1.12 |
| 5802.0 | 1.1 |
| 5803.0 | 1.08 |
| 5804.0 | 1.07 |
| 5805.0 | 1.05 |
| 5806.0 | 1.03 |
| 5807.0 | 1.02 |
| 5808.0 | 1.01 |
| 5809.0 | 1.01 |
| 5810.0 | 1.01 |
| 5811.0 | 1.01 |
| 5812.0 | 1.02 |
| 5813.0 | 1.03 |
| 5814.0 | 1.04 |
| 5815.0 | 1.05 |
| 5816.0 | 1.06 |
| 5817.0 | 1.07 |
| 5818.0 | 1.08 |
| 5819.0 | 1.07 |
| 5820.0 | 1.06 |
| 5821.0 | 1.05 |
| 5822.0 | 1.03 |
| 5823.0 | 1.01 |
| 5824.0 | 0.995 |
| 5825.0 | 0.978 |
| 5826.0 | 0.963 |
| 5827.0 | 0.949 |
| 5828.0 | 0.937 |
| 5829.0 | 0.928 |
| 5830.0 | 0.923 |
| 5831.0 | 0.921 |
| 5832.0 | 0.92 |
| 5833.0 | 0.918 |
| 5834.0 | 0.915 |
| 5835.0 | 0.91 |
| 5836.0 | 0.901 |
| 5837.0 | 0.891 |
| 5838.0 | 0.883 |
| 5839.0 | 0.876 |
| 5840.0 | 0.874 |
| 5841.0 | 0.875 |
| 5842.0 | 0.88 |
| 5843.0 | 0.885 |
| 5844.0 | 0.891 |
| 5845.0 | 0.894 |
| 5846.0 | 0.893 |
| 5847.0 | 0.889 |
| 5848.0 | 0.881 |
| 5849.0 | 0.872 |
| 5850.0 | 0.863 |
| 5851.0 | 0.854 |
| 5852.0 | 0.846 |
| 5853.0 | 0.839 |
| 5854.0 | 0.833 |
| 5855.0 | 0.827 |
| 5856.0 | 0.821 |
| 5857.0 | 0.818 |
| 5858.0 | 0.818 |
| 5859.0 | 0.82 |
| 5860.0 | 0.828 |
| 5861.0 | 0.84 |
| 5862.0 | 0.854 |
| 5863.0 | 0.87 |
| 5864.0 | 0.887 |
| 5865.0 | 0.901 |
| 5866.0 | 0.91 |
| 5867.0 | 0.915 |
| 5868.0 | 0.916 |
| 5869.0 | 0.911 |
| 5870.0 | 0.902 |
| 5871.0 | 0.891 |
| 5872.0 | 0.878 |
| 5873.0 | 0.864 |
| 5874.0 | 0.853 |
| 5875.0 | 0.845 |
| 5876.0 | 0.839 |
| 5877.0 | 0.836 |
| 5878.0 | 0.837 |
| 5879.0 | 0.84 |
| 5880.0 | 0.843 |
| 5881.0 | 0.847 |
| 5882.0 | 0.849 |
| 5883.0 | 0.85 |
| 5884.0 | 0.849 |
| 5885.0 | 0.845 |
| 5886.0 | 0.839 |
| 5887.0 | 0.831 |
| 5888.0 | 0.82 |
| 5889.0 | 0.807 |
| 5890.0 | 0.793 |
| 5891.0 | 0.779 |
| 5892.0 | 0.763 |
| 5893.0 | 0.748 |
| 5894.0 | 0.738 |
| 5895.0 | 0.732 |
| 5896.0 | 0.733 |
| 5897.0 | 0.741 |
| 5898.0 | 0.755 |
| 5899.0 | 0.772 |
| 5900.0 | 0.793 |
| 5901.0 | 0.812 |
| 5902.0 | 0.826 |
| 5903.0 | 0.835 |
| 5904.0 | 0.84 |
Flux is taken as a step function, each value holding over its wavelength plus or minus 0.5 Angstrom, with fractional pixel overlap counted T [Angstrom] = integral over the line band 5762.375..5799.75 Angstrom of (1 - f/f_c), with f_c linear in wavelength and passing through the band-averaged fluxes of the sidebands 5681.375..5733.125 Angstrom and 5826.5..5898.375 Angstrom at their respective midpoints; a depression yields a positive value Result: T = 3.97 Angstrom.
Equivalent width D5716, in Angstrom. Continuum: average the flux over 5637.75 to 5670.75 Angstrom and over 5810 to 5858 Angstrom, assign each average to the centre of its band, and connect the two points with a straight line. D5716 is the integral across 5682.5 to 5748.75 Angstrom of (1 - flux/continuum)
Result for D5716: 5.6 Angstrom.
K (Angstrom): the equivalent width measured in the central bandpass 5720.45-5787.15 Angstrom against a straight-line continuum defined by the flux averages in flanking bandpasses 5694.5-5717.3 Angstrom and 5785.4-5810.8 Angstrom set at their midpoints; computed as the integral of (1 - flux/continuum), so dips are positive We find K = 7.6 Angstrom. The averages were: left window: 1.64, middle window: 1.19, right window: 1.08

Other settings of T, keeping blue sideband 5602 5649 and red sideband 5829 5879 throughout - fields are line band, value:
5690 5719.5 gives -1.87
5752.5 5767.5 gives 2.37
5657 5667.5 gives -1.93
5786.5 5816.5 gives 1.29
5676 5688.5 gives -2.66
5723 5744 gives 2.68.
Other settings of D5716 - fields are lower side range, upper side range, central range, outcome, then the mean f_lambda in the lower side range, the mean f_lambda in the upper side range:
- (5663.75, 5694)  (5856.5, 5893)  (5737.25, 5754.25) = 4.03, 2.05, 0.848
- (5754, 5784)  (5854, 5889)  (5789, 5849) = -0.20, 1.13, 0.855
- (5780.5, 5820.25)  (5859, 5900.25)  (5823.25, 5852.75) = 1.88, 1.08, 0.833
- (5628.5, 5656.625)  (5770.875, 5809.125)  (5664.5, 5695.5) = -4.79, 2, 1.11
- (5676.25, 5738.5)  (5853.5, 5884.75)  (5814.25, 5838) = 1.91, 1.63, 0.858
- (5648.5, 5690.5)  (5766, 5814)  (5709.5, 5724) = 2.21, 2.06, 1.1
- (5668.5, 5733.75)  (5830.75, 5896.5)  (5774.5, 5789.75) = 1.61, 1.71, 0.854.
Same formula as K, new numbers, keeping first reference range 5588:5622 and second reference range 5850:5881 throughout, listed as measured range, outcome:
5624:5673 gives -4.1 Angstrom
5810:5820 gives 0.4 Angstrom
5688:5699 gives -2.1 Angstrom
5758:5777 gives 2.8 Angstrom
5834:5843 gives 0.9 Angstrom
